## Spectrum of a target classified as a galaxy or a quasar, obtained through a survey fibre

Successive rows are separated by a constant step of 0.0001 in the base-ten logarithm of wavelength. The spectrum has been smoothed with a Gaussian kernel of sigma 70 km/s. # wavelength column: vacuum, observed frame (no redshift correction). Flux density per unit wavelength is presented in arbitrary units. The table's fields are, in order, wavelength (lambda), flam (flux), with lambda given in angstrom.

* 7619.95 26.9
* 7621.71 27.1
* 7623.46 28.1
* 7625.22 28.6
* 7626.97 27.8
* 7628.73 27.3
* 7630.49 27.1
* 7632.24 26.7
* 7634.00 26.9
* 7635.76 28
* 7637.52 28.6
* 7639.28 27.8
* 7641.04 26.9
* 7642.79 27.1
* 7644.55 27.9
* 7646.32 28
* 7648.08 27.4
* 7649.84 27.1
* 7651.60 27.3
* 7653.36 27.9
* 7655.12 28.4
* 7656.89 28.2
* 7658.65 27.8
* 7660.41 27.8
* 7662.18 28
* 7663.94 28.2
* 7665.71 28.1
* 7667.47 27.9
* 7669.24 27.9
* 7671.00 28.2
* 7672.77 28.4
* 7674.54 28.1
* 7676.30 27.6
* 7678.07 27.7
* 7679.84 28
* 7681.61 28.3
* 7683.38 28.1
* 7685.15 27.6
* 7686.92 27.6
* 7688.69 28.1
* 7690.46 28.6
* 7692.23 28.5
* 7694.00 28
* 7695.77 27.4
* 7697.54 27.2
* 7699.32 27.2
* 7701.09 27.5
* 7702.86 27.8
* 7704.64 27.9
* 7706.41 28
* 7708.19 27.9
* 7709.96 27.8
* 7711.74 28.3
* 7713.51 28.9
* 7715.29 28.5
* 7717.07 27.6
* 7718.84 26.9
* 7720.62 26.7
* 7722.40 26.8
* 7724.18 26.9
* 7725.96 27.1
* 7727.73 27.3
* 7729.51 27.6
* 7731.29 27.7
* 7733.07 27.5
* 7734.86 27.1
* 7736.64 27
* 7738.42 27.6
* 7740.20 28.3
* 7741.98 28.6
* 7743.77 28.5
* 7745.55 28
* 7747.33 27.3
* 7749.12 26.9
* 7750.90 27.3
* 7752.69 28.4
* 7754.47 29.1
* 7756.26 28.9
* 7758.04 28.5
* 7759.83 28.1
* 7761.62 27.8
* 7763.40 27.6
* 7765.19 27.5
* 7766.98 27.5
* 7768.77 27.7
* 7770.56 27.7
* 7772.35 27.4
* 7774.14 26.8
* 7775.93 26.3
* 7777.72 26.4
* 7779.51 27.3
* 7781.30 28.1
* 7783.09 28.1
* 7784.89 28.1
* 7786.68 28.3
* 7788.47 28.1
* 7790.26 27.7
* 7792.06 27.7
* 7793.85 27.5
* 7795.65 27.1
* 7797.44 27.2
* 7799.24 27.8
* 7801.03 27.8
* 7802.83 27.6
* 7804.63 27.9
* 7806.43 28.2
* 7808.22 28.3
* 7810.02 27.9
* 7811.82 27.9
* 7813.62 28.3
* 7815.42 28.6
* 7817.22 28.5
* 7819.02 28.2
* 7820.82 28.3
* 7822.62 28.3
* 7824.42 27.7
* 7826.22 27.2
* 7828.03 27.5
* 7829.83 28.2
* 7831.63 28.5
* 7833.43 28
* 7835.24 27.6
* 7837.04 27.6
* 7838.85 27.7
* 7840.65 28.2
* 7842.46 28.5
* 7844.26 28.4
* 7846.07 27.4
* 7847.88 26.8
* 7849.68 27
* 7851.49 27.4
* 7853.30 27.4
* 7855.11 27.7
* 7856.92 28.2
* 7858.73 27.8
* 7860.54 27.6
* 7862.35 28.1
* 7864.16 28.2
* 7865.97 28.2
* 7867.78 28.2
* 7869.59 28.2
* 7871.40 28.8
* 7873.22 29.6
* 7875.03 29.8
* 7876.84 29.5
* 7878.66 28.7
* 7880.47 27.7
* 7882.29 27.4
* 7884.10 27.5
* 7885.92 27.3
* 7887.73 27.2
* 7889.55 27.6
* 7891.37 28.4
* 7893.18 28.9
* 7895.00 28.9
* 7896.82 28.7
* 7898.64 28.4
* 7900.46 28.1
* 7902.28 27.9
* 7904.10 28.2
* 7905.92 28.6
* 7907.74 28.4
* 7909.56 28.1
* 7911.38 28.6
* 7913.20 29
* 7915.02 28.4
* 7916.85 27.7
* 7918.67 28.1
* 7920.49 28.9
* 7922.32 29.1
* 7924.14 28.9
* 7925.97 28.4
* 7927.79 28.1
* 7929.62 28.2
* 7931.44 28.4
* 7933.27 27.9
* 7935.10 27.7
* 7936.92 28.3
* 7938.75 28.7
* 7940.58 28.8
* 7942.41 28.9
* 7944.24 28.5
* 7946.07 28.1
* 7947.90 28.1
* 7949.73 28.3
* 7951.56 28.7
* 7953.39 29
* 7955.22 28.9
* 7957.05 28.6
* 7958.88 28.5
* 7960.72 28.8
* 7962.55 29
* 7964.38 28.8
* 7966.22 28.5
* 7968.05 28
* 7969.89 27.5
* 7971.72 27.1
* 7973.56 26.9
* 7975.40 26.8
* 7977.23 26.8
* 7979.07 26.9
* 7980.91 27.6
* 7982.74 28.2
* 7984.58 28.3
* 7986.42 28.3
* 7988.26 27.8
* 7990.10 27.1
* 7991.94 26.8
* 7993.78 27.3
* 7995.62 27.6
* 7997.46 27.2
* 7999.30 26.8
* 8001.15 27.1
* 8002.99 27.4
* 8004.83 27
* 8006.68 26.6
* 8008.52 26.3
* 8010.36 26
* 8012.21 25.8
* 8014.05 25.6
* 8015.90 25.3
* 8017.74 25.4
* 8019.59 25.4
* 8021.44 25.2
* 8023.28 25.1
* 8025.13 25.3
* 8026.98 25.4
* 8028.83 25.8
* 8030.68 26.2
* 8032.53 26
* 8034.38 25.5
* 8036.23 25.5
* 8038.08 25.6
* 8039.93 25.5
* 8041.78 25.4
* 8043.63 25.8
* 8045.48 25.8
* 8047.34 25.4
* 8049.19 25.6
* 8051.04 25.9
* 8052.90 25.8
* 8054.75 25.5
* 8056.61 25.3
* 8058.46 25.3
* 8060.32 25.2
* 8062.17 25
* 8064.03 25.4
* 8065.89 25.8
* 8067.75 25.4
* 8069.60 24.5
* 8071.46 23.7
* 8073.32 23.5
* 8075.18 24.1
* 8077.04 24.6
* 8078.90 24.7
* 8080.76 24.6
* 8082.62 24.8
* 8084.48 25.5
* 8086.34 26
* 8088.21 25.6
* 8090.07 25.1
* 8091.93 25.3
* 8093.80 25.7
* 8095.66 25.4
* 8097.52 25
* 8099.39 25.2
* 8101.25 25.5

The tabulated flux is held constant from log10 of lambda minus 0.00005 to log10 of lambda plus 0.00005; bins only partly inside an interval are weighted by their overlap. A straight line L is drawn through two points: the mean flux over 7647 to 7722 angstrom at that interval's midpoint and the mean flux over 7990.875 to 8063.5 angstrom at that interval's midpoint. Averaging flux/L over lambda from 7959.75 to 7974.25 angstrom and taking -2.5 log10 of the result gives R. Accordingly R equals -0.07 mag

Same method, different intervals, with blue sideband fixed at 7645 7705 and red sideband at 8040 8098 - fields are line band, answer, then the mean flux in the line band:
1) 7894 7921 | -0.08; 28.4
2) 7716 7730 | 0.02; 27.1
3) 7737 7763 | -0.03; 28.1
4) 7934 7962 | -0.10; 28.5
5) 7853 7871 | -0.06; 28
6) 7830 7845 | -0.05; 28.1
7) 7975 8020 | -0.05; 26.9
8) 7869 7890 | -0.07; 28.3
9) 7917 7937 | -0.09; 28.4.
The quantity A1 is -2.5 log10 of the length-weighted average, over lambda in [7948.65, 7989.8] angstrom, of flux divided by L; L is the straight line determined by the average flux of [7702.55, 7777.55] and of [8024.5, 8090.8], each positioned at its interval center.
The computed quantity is -0.084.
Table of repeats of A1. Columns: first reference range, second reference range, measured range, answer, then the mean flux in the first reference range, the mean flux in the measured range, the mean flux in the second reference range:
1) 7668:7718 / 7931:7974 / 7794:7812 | 0.01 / 28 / 27.7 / 28.3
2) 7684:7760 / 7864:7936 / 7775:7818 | 0.01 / 27.8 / 27.8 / 28.3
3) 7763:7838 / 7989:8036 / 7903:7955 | -0.06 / 27.8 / 28.4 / 26.2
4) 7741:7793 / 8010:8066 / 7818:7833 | -0.03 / 27.8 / 28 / 25.5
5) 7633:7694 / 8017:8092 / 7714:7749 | 0.00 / 27.9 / 27.5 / 25.3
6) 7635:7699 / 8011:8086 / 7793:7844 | -0.04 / 27.9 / 27.9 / 25.3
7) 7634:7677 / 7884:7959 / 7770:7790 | 0.02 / 27.8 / 27.5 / 28.4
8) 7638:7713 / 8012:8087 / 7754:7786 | -0.02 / 27.9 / 27.7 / 25.3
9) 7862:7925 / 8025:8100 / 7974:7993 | -0.03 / 28.4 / 27.4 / 25.3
